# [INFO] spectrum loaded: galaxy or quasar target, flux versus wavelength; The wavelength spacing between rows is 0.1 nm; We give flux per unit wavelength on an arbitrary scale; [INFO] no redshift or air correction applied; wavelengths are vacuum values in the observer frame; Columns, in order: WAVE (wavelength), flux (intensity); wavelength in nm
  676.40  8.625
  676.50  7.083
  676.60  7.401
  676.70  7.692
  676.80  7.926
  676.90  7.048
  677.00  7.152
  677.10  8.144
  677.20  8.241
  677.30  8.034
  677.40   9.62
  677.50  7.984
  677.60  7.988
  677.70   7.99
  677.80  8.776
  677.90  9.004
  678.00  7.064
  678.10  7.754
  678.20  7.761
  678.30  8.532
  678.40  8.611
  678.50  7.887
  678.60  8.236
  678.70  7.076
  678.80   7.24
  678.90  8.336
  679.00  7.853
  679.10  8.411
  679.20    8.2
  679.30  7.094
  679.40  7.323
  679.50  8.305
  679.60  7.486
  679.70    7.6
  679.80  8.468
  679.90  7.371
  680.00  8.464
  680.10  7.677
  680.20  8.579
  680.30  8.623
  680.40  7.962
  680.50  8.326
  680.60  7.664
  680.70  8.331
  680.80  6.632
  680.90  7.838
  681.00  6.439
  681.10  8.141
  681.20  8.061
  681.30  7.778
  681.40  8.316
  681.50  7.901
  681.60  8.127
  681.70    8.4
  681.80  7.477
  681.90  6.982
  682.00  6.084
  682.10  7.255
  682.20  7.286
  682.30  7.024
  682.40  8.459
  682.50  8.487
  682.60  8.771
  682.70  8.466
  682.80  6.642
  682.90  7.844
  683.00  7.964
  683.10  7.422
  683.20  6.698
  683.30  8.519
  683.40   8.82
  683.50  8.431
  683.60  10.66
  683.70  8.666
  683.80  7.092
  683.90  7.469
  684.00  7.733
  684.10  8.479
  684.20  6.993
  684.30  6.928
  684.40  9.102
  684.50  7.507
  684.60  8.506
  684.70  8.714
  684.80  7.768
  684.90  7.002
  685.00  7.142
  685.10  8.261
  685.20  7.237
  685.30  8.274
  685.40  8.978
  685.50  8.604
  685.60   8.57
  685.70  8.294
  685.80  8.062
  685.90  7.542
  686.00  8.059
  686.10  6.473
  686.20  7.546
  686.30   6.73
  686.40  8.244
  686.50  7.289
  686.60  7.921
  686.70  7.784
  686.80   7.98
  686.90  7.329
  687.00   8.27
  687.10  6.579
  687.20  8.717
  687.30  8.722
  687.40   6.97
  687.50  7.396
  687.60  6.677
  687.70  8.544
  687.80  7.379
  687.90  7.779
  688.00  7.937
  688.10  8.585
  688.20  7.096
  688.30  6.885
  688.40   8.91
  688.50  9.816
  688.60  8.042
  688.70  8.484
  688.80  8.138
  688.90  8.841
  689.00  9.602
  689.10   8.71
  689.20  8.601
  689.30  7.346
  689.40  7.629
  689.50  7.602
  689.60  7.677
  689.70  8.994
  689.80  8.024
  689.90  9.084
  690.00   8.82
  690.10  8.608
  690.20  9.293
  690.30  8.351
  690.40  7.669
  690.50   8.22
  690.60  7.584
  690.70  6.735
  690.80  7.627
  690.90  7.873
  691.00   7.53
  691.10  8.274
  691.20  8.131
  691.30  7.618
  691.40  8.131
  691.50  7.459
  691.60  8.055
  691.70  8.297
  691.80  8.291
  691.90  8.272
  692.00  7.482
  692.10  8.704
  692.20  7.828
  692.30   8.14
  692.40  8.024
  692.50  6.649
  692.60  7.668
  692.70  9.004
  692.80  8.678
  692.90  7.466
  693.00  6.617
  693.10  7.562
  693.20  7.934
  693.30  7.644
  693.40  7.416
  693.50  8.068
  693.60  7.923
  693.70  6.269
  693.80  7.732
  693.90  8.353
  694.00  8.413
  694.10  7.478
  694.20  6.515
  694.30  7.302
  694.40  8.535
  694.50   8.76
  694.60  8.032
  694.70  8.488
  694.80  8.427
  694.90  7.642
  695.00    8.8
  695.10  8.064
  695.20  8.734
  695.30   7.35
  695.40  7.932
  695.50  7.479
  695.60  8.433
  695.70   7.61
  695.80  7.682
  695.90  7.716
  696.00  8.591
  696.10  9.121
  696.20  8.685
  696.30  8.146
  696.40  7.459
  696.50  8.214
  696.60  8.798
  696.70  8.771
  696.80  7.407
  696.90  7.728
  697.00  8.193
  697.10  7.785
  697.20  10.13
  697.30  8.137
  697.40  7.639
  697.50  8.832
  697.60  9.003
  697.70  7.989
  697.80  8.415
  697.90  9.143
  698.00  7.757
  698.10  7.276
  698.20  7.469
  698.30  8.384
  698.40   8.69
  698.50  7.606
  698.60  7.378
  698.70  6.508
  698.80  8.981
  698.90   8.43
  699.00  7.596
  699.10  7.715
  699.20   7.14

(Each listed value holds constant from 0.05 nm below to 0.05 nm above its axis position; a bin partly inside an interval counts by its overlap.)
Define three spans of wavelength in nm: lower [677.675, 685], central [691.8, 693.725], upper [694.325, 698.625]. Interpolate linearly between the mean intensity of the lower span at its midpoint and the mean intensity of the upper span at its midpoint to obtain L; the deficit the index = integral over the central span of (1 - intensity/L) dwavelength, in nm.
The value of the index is 0.08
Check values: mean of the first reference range 7.9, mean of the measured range 7.79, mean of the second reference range 8.2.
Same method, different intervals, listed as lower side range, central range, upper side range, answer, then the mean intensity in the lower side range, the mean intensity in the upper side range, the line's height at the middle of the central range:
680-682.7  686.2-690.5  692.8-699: -0.08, 7.82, 8.02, 7.91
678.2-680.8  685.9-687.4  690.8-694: 0.04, 7.96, 7.85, 7.9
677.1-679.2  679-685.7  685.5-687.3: 0.03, 8.12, 7.78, 7.95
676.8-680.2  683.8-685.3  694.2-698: 0.05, 7.97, 8.22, 8.06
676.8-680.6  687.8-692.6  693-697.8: -0.04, 8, 8.05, 8.04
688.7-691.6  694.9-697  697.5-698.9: -0.01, 8.15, 8.09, 8.11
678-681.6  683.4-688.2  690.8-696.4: 0.01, 7.89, 7.94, 7.91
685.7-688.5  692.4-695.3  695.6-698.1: 0.09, 7.73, 8.27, 8.11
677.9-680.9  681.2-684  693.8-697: 0.02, 7.91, 8.08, 7.94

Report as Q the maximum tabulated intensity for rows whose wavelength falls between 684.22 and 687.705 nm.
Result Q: 9.102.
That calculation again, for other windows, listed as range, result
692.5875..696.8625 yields 9.121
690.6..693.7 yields 9.004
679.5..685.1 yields 10.66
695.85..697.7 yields 10.13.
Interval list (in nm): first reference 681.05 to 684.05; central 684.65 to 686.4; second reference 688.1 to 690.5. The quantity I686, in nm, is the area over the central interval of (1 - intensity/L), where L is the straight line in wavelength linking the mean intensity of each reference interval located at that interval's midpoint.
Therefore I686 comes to 0.05 nm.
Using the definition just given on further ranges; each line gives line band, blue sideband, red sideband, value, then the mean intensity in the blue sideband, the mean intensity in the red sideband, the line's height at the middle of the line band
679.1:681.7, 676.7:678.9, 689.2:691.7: 0.04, 8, 8.03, 8.01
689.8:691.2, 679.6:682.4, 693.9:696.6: -0.03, 7.74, 8.08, 7.97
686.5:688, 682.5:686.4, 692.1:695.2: 0.04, 7.96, 7.88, 7.93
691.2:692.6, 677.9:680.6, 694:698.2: 0.03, 7.95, 8.15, 8.1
